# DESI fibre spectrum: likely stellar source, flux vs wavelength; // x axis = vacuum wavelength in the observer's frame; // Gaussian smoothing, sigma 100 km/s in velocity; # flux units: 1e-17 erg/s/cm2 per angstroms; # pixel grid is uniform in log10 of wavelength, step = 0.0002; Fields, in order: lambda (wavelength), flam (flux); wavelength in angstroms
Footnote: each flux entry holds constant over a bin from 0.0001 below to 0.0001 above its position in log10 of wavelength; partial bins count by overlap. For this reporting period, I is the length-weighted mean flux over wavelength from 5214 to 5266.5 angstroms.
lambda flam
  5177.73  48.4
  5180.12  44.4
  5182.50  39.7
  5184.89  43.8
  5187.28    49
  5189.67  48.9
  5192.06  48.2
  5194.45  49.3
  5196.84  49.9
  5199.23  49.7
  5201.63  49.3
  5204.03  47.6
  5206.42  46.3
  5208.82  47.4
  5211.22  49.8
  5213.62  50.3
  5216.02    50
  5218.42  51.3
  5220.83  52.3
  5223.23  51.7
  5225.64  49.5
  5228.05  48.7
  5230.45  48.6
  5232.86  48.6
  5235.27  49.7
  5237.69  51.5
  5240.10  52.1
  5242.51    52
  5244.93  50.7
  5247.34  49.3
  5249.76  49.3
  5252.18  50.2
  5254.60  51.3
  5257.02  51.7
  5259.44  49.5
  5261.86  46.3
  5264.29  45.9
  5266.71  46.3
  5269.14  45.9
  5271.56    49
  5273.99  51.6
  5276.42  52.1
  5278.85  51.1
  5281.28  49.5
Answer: 49.9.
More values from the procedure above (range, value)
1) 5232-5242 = 50.6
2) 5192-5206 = 48.9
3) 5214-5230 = 50.5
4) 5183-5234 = 48.9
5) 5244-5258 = 50.4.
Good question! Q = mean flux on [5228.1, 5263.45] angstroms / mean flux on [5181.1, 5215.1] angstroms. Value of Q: 1.05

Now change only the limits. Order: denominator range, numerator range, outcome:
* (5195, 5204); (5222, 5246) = 1.02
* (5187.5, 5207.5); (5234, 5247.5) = 1.05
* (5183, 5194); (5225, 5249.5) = 1.06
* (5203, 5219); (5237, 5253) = 1.04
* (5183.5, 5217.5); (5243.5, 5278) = 1.02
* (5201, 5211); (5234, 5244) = 1.07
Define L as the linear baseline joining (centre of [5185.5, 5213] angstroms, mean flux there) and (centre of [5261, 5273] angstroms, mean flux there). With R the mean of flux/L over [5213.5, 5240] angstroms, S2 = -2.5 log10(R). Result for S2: -0.05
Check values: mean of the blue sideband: 48.6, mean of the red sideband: 46.8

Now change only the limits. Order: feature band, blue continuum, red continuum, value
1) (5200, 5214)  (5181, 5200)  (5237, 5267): -0.01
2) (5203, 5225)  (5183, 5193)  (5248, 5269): -0.05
